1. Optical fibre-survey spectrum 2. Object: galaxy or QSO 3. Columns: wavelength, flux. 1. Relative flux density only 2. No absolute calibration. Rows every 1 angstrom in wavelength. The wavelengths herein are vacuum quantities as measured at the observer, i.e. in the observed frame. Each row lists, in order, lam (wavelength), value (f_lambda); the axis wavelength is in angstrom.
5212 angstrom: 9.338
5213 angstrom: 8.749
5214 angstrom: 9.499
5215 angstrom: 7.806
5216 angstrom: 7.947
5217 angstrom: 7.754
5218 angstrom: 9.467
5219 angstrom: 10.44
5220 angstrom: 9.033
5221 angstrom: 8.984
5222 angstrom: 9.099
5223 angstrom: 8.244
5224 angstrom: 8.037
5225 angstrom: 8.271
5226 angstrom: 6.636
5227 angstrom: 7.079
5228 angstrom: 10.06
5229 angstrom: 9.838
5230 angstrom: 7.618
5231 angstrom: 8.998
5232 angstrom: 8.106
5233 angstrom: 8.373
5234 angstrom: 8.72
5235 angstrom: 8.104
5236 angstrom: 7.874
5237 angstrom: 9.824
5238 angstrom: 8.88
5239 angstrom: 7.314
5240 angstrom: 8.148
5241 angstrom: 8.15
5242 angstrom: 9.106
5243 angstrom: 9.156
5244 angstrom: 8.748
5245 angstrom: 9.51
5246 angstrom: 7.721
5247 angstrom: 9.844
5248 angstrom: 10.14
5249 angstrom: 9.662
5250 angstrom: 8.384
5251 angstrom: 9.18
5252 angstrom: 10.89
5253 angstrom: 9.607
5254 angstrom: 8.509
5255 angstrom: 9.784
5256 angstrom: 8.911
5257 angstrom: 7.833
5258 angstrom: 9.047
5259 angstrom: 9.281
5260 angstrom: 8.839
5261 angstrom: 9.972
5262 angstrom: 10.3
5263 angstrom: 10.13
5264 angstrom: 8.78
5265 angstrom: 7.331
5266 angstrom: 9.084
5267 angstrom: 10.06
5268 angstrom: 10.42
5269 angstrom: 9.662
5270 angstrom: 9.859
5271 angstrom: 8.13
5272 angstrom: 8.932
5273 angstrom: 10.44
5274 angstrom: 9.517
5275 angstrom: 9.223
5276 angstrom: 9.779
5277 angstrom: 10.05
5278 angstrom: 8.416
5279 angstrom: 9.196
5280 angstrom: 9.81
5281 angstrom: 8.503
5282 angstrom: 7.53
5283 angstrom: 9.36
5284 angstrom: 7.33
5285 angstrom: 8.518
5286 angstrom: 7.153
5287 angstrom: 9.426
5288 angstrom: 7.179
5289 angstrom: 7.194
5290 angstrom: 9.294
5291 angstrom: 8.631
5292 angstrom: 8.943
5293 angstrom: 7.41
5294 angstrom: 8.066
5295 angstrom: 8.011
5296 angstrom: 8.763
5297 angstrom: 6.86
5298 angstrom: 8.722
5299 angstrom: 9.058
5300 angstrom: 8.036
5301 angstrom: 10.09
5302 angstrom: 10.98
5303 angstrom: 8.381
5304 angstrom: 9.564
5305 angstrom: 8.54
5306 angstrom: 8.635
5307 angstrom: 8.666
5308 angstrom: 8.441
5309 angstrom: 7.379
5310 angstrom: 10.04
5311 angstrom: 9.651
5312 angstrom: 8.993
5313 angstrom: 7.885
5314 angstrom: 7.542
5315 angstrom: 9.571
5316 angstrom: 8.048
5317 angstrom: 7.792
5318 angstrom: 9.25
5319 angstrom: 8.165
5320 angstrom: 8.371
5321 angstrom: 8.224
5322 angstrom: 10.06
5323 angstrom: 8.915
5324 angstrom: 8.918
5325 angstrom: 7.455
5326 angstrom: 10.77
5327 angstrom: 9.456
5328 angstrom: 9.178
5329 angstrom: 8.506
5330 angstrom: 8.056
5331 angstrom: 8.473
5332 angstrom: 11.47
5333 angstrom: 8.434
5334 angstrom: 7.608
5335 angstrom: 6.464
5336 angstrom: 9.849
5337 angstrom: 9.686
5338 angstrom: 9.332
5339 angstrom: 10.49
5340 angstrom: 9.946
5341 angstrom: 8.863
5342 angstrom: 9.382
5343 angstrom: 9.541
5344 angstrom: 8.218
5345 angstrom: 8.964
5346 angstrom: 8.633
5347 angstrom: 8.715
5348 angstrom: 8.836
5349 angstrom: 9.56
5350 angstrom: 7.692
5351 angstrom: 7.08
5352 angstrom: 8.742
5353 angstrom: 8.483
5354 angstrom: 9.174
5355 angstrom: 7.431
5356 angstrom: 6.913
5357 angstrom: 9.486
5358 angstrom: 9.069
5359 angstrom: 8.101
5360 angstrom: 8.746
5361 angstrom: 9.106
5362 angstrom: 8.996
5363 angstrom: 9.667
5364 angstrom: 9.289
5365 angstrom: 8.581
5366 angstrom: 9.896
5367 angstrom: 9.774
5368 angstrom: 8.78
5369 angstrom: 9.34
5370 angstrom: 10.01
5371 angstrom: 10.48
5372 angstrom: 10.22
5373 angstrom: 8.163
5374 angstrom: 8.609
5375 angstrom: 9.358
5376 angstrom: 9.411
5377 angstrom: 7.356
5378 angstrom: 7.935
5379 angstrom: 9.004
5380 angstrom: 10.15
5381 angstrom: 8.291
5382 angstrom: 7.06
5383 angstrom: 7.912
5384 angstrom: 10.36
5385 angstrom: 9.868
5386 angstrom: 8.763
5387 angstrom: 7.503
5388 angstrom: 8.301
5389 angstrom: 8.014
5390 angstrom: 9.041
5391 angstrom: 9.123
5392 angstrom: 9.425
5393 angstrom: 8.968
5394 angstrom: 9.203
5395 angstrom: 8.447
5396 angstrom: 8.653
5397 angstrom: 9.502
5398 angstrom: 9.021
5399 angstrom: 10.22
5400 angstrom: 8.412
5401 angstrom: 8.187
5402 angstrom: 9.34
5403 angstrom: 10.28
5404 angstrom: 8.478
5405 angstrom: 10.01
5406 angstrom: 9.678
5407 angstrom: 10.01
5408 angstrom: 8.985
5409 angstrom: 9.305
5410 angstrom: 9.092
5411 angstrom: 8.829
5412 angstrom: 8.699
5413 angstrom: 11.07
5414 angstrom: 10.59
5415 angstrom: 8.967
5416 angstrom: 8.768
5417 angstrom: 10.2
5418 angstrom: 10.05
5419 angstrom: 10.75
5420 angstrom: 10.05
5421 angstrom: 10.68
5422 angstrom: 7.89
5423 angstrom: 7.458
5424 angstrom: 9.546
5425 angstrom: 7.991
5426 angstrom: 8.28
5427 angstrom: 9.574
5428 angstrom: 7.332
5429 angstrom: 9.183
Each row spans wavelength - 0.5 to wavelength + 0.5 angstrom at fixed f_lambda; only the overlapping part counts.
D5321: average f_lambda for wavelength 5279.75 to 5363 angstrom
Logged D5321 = 8.69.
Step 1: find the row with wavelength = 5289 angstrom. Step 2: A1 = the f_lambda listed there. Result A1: 7.194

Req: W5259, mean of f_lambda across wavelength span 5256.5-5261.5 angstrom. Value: 8.99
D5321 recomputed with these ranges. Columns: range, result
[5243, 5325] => 8.89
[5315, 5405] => 8.9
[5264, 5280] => 9.34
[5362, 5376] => 9.38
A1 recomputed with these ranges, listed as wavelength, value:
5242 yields 9.106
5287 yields 9.426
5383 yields 7.912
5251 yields 9.18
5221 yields 8.984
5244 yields 8.748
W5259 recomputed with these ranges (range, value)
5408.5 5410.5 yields 9.2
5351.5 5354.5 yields 8.8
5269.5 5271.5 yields 8.99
